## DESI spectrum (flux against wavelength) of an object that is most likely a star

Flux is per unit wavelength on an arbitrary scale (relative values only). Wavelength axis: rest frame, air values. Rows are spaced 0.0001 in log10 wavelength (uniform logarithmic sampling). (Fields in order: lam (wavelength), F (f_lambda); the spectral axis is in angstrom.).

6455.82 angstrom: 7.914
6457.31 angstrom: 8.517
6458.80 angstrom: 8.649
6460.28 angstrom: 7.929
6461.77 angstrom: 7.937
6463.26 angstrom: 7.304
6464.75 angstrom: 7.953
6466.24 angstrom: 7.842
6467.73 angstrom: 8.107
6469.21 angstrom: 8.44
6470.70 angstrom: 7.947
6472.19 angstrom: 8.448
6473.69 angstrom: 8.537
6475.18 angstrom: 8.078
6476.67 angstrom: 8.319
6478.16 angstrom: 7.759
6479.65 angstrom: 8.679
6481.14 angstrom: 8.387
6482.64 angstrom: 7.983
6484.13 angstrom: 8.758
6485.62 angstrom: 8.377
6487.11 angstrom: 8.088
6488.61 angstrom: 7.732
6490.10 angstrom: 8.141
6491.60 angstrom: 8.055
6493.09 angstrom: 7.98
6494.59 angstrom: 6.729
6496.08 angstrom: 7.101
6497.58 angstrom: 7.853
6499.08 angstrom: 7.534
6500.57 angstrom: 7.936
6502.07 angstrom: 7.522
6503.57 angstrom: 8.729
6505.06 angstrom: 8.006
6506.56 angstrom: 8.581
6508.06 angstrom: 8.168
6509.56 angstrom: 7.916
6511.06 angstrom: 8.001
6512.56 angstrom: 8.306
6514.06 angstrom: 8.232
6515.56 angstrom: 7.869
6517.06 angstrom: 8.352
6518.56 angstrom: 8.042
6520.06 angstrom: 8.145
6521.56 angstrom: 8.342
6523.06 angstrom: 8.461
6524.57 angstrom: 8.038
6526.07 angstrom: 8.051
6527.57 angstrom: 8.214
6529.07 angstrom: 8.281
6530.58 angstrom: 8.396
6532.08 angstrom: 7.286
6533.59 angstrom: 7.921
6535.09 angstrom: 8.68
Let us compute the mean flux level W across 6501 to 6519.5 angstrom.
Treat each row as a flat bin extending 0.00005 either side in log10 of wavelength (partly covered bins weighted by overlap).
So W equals 8.14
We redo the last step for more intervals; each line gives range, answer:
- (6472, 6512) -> 8.05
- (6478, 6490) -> 8.24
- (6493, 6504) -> 7.62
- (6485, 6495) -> 7.9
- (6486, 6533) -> 8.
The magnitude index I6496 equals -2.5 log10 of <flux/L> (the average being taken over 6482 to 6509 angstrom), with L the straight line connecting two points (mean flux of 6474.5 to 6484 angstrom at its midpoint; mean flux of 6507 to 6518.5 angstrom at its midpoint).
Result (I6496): 0.03 mag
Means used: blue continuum 8.24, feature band 7.96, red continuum 8.13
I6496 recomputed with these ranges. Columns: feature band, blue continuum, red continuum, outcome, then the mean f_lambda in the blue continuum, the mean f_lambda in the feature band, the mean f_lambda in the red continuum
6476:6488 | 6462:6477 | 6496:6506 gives -0.038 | 8.08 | 8.29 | 7.87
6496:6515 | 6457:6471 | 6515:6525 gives 0.018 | 8.06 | 8.02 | 8.19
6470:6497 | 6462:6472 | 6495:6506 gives -0.024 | 7.96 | 8.06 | 7.79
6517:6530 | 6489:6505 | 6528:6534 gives -0.037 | 7.77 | 8.21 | 7.98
